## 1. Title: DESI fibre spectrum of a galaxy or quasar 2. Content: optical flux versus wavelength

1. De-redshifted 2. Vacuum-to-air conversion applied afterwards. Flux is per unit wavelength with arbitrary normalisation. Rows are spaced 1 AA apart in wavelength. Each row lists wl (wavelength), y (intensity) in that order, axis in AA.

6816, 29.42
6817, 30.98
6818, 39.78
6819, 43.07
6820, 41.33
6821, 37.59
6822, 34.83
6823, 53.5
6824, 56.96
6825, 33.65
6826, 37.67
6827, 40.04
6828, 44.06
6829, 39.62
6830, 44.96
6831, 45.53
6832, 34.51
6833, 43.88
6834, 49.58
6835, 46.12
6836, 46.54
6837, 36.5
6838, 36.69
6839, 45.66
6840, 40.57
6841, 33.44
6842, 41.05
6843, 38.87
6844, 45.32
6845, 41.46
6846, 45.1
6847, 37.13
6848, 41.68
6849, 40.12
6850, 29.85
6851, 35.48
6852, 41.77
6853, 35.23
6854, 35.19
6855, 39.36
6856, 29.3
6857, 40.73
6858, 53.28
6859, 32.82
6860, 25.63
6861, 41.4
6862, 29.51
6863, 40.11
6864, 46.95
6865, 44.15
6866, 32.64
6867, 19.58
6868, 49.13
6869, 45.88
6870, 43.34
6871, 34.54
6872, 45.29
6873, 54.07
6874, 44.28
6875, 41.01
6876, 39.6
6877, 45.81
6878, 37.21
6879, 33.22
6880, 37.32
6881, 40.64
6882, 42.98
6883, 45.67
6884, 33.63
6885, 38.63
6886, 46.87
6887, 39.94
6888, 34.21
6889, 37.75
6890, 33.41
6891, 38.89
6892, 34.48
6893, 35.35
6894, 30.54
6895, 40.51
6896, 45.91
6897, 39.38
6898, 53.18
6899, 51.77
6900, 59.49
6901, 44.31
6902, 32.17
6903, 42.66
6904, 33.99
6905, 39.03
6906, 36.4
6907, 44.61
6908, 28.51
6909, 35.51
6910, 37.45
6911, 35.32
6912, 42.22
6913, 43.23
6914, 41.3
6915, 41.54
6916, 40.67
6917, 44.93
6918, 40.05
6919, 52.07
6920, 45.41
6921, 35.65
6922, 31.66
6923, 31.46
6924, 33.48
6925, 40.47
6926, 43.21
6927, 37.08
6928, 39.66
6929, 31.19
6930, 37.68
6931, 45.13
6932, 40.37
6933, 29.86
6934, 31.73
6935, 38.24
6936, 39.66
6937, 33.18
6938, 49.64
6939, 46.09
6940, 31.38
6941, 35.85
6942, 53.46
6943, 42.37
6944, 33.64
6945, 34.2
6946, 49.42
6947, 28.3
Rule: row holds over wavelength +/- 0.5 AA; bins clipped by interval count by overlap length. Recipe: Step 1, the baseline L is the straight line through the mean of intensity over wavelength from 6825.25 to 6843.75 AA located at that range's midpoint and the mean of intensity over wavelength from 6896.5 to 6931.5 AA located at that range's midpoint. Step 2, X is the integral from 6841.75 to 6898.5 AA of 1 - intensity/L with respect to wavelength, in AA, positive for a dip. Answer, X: 2.1 AA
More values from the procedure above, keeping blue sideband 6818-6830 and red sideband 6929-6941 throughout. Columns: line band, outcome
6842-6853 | 0.4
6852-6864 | 1.1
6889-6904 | -0.7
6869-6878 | -0.7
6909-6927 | -0.5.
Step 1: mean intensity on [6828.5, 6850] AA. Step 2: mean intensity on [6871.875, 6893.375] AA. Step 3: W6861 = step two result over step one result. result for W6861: 1.0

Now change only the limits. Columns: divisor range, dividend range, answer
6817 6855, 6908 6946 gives 0.96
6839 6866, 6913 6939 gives 1.01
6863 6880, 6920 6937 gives 0.90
